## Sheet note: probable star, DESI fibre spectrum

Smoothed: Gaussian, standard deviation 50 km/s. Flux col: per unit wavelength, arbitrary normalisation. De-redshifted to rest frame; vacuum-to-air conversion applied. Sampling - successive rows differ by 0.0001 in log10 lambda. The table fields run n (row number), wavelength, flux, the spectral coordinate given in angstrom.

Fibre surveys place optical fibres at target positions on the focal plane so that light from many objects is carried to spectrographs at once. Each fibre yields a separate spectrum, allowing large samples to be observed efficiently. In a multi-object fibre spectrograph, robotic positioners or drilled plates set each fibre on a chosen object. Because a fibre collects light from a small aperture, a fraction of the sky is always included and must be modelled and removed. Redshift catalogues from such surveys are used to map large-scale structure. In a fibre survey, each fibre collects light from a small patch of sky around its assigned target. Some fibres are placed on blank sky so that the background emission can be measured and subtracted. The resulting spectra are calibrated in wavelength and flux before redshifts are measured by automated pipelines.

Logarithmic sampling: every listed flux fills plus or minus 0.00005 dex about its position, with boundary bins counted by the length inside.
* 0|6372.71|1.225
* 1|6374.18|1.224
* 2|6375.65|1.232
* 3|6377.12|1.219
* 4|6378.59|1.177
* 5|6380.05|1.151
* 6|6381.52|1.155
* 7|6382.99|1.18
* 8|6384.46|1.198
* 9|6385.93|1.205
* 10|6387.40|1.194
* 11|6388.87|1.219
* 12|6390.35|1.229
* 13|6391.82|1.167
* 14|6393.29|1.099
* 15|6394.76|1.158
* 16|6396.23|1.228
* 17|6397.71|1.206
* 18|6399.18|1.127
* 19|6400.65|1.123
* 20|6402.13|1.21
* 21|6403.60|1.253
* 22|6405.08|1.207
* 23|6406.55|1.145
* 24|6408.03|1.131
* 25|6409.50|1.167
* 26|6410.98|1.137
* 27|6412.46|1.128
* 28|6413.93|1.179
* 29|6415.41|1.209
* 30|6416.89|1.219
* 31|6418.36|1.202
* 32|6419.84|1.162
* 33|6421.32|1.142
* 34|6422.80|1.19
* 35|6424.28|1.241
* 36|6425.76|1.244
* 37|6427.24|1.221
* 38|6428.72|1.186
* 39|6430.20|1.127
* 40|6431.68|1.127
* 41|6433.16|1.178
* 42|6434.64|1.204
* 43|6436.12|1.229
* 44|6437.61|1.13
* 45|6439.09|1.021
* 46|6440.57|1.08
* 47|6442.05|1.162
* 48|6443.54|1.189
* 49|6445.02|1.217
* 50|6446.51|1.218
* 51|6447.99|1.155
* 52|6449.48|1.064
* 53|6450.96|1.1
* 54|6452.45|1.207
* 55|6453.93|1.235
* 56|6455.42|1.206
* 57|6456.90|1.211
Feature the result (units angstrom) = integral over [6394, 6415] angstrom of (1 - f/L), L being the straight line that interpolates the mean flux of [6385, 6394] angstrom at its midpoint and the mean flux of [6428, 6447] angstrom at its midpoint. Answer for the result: 0.1 angstrom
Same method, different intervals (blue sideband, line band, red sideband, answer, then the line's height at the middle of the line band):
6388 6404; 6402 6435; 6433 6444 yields -0.5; 1.16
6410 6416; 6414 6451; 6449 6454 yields -0.5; 1.15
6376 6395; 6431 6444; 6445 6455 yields 0.3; 1.17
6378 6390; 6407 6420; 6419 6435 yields 0.2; 1.18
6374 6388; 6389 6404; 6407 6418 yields 0.0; 1.18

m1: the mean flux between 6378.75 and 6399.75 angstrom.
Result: 1.18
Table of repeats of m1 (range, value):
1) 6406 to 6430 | 1.18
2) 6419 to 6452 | 1.16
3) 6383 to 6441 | 1.18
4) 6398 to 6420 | 1.17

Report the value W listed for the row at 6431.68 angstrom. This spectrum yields 1.127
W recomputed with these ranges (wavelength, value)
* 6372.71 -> 1.225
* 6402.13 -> 1.21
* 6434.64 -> 1.204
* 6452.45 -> 1.207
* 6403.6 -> 1.253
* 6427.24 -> 1.221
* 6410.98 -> 1.137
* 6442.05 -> 1.162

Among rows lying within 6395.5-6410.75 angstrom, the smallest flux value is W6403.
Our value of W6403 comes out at 1.123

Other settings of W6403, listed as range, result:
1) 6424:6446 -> 1.021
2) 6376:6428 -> 1.099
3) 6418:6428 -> 1.142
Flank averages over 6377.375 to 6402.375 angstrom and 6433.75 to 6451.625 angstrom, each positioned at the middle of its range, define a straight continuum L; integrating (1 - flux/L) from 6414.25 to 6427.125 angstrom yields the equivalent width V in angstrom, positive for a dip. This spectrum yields -0.5 angstrom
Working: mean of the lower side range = 1.18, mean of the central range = 1.2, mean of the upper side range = 1.15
